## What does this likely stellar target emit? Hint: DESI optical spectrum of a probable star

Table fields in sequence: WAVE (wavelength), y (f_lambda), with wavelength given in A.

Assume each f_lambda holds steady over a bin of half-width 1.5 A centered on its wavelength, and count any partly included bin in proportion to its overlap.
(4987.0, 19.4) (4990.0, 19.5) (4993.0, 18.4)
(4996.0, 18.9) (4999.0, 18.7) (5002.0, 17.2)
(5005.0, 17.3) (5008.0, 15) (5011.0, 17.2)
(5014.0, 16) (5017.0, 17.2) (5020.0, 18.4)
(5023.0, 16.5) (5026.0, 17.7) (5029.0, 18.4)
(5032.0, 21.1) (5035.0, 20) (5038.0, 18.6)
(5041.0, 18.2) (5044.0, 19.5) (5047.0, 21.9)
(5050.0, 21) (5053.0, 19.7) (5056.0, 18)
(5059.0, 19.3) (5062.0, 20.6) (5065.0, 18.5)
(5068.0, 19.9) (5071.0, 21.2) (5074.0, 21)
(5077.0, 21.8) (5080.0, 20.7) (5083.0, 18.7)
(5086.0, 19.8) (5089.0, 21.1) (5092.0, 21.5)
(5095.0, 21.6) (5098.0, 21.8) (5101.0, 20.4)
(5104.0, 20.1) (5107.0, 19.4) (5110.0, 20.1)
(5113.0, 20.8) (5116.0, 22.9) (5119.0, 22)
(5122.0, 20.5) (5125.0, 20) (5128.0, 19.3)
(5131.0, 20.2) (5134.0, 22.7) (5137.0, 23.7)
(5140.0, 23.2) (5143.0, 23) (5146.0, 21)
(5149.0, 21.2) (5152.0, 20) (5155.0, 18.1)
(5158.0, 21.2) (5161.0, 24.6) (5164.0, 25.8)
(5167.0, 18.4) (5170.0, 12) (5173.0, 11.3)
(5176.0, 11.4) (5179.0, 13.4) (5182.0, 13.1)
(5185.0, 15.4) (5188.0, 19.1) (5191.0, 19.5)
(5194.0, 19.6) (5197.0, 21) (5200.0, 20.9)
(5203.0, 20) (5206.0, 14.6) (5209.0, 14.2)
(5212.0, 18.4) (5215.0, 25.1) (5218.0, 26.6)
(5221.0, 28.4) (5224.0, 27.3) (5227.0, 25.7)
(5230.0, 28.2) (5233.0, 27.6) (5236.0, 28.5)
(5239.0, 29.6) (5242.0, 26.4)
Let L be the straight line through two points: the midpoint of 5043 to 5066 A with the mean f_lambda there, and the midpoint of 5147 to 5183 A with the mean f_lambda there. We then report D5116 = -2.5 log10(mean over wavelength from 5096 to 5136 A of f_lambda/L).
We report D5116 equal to -0.12 mag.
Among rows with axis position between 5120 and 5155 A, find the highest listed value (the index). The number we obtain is 23.7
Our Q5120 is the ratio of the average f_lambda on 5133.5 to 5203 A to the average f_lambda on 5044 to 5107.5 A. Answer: 0.9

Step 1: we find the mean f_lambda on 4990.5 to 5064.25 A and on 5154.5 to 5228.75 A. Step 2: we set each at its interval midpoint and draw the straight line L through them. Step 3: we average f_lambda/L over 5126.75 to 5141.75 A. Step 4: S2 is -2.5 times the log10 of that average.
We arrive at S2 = -0.15 mag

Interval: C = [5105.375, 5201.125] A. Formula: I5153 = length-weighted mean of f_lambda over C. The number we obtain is 19.5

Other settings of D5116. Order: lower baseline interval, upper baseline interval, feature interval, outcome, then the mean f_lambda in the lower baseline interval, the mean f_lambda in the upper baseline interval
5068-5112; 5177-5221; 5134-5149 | -0.14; 20.6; 18.9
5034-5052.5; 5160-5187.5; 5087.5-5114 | -0.14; 19.9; 16.1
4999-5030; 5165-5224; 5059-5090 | -0.16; 17.1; 18.3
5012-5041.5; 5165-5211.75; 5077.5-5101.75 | -0.19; 18.2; 16.4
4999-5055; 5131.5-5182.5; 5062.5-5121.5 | -0.10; 18.4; 19.2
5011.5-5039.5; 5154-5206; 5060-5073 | -0.11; 18.2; 17.8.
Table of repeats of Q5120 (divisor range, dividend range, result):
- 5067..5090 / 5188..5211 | 0.90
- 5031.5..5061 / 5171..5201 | 0.83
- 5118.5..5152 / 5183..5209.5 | 0.85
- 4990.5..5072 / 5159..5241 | 1.11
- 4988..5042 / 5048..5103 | 1.13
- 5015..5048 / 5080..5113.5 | 1.09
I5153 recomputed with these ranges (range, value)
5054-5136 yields 20.5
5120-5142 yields 21.4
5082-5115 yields 20.5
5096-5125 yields 20.9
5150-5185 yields 17.2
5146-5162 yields 20.9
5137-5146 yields 22.8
